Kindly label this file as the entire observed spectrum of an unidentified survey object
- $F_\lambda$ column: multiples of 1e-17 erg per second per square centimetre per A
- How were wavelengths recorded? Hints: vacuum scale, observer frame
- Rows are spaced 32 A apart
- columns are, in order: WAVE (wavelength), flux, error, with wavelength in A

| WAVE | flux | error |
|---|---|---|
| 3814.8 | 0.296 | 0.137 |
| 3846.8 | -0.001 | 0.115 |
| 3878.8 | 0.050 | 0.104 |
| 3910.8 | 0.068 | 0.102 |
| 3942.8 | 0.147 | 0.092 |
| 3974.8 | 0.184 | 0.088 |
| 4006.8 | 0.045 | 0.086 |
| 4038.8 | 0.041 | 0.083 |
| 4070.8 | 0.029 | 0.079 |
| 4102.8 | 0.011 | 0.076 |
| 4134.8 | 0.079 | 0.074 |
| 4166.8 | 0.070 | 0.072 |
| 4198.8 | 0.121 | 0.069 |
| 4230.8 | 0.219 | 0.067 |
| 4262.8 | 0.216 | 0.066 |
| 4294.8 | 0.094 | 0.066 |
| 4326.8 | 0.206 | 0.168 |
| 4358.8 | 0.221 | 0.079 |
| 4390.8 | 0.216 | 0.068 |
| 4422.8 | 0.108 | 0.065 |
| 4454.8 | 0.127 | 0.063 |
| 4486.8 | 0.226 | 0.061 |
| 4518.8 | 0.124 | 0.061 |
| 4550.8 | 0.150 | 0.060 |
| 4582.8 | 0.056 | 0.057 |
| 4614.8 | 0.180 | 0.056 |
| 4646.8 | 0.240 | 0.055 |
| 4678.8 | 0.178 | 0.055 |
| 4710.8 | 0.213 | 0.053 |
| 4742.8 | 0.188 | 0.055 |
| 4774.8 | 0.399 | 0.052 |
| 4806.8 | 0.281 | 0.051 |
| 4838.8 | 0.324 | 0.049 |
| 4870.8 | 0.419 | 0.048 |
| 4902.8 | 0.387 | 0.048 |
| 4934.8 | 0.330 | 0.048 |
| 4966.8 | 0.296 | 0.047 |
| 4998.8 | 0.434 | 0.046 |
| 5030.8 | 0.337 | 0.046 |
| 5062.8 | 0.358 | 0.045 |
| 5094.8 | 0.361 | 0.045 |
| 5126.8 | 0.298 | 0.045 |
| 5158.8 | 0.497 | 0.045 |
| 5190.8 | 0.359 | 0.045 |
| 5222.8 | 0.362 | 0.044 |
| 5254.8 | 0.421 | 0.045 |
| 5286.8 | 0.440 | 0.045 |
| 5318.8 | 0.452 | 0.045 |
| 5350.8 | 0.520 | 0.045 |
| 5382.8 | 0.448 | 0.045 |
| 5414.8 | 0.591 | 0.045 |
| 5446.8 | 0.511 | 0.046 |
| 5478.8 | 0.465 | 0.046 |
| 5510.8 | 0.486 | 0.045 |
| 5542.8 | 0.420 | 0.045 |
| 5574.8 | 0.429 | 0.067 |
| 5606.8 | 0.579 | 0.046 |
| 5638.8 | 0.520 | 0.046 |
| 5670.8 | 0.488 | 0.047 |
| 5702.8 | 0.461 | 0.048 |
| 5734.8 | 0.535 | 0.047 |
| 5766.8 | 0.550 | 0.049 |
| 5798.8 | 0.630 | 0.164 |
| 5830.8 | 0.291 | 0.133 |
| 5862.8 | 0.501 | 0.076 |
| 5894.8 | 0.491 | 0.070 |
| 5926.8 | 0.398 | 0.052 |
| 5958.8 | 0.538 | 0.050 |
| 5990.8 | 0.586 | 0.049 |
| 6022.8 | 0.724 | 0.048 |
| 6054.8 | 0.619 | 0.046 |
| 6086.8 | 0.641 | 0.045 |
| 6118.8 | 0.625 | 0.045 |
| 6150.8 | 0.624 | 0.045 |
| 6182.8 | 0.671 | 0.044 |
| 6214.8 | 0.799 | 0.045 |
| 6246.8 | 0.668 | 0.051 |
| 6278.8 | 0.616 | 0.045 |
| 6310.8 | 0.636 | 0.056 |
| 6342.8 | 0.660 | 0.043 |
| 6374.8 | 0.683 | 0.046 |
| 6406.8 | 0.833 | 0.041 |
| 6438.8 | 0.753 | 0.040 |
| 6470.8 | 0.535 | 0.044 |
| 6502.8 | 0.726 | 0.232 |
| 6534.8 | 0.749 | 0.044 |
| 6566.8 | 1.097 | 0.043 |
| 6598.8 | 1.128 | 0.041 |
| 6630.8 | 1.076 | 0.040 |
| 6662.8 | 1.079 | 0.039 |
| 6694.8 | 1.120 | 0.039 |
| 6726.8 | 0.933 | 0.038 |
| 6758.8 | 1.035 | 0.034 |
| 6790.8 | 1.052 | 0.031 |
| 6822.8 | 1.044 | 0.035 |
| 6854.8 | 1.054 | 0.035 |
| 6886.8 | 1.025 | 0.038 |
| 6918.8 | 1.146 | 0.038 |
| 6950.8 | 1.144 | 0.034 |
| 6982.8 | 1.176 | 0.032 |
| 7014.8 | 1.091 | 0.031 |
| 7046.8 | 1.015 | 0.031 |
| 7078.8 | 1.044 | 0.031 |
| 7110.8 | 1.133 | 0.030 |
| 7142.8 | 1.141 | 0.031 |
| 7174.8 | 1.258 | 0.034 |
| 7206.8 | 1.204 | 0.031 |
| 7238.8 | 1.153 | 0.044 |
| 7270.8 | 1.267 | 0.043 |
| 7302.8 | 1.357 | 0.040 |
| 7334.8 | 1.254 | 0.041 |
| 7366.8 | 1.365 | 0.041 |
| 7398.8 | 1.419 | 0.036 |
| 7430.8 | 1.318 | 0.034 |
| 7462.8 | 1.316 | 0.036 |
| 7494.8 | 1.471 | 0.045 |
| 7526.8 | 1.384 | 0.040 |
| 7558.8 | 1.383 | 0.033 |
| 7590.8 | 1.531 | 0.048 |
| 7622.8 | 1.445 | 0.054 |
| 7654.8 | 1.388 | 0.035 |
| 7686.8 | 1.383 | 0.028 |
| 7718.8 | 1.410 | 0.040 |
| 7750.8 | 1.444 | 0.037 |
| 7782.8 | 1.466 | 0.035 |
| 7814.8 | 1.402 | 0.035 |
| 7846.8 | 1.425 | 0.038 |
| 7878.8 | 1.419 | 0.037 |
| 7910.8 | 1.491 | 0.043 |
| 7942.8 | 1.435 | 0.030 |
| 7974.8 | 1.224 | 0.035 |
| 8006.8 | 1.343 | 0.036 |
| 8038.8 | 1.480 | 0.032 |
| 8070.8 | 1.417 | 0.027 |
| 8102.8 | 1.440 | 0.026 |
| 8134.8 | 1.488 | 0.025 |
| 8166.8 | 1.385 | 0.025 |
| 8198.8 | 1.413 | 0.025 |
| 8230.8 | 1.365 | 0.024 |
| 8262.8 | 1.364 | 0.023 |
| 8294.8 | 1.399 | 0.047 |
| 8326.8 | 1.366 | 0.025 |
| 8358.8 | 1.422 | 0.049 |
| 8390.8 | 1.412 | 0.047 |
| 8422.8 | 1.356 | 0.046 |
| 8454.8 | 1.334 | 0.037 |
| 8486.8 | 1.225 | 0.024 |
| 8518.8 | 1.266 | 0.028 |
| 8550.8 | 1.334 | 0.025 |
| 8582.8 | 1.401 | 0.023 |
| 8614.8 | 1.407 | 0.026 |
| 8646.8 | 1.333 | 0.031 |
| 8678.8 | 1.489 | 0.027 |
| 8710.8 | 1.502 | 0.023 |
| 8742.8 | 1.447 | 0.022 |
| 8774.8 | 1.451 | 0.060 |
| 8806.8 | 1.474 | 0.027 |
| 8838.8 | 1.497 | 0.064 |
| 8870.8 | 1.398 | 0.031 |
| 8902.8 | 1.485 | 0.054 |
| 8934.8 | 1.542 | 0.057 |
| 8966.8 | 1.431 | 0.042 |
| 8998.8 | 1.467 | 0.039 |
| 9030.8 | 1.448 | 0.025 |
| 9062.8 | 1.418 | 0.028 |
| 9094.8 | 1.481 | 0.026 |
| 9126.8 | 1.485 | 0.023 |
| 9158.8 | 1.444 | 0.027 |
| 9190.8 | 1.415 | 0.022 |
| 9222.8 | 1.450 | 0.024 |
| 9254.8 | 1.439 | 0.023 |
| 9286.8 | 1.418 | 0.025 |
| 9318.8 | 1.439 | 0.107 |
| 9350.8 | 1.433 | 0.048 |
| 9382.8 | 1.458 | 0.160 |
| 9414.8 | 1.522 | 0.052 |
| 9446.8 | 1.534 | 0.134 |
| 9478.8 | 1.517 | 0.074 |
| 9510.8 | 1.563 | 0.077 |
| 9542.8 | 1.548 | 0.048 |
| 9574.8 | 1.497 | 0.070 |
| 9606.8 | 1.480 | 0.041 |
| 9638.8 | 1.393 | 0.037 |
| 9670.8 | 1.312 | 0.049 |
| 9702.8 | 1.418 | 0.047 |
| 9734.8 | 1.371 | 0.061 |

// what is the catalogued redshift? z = 0.64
